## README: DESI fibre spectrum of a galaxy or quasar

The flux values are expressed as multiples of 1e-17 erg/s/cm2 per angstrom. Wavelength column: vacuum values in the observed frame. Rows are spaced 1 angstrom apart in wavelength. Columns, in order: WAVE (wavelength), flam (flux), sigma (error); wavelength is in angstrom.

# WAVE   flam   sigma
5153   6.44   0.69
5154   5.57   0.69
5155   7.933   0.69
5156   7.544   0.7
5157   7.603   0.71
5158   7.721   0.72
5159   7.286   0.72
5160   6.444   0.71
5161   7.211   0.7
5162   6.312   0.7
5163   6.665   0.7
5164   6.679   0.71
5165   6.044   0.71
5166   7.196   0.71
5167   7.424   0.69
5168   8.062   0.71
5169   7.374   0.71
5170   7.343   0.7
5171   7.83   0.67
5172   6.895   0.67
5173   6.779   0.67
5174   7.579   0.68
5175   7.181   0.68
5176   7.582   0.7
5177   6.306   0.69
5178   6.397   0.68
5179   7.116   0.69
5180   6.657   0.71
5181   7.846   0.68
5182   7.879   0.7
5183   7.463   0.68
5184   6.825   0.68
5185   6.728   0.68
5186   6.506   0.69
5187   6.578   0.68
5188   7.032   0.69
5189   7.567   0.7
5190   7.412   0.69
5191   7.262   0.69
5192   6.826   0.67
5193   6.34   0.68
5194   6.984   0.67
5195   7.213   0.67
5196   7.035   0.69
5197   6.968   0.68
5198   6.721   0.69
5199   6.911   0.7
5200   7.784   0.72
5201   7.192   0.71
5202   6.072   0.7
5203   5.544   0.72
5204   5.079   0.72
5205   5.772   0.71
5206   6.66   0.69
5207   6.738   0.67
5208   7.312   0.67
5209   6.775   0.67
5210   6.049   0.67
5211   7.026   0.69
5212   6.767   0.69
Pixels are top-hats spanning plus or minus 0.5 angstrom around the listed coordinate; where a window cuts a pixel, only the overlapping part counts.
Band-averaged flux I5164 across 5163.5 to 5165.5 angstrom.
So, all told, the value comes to 6.36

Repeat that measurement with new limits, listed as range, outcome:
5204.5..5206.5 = 6.22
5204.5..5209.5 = 6.65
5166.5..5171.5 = 7.61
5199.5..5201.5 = 7.49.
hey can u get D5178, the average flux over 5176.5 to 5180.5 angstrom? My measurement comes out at 6.62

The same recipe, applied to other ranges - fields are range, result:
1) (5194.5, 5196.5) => 7.12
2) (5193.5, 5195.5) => 7.1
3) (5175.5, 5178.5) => 6.76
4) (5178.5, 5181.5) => 7.21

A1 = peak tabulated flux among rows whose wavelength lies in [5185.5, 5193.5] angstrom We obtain 7.567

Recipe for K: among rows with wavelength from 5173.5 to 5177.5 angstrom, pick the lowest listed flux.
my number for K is 6.306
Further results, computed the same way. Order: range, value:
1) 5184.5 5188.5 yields 6.506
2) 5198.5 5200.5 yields 6.911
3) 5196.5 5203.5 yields 5.544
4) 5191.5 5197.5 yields 6.34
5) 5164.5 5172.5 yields 6.044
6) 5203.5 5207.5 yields 5.079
